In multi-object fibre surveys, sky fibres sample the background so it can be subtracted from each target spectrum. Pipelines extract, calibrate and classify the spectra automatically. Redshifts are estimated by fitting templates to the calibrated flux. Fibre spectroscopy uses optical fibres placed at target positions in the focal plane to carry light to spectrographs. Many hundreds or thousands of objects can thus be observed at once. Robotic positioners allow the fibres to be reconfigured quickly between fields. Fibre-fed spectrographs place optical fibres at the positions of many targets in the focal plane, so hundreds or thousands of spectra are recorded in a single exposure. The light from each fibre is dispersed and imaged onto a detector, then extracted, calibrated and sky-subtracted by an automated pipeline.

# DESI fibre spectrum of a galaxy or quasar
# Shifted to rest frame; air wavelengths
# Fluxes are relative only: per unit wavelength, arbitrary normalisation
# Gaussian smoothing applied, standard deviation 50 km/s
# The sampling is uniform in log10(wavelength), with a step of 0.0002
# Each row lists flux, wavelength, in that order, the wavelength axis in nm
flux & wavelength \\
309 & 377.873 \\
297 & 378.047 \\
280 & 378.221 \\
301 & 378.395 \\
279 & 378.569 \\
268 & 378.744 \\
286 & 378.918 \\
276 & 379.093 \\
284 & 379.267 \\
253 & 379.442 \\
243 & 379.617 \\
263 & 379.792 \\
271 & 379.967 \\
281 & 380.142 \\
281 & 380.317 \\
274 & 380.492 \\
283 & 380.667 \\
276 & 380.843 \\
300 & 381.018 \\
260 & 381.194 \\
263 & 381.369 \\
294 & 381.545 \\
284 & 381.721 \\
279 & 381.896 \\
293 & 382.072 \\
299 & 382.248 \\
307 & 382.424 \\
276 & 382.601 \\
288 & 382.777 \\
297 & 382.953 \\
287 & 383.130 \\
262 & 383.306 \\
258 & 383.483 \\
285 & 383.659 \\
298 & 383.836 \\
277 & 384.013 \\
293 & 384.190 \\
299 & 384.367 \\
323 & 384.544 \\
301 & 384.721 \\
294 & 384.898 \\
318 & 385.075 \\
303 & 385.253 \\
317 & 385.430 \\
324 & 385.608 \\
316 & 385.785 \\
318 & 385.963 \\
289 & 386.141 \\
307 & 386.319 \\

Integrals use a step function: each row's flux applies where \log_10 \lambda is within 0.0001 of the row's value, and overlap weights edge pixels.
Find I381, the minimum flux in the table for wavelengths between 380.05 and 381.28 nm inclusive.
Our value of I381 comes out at 260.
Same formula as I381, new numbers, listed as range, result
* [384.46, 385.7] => 294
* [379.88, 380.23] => 271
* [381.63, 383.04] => 276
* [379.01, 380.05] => 243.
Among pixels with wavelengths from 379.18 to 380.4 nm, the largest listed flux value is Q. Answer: 284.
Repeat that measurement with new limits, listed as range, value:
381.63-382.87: 307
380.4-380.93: 283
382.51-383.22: 297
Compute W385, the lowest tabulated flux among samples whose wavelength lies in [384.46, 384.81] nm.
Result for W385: 301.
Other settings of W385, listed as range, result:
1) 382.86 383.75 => 258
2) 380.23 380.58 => 274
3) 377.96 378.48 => 280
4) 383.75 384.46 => 277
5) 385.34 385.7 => 317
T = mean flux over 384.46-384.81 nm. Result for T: 312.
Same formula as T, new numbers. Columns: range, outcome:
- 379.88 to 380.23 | 276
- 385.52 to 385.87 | 321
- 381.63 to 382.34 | 289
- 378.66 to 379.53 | 273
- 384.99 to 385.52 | 312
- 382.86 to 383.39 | 282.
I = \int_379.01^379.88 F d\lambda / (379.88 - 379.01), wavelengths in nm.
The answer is 264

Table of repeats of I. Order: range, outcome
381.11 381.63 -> 272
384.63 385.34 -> 304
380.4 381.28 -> 279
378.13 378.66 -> 287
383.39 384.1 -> 279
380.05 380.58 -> 279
